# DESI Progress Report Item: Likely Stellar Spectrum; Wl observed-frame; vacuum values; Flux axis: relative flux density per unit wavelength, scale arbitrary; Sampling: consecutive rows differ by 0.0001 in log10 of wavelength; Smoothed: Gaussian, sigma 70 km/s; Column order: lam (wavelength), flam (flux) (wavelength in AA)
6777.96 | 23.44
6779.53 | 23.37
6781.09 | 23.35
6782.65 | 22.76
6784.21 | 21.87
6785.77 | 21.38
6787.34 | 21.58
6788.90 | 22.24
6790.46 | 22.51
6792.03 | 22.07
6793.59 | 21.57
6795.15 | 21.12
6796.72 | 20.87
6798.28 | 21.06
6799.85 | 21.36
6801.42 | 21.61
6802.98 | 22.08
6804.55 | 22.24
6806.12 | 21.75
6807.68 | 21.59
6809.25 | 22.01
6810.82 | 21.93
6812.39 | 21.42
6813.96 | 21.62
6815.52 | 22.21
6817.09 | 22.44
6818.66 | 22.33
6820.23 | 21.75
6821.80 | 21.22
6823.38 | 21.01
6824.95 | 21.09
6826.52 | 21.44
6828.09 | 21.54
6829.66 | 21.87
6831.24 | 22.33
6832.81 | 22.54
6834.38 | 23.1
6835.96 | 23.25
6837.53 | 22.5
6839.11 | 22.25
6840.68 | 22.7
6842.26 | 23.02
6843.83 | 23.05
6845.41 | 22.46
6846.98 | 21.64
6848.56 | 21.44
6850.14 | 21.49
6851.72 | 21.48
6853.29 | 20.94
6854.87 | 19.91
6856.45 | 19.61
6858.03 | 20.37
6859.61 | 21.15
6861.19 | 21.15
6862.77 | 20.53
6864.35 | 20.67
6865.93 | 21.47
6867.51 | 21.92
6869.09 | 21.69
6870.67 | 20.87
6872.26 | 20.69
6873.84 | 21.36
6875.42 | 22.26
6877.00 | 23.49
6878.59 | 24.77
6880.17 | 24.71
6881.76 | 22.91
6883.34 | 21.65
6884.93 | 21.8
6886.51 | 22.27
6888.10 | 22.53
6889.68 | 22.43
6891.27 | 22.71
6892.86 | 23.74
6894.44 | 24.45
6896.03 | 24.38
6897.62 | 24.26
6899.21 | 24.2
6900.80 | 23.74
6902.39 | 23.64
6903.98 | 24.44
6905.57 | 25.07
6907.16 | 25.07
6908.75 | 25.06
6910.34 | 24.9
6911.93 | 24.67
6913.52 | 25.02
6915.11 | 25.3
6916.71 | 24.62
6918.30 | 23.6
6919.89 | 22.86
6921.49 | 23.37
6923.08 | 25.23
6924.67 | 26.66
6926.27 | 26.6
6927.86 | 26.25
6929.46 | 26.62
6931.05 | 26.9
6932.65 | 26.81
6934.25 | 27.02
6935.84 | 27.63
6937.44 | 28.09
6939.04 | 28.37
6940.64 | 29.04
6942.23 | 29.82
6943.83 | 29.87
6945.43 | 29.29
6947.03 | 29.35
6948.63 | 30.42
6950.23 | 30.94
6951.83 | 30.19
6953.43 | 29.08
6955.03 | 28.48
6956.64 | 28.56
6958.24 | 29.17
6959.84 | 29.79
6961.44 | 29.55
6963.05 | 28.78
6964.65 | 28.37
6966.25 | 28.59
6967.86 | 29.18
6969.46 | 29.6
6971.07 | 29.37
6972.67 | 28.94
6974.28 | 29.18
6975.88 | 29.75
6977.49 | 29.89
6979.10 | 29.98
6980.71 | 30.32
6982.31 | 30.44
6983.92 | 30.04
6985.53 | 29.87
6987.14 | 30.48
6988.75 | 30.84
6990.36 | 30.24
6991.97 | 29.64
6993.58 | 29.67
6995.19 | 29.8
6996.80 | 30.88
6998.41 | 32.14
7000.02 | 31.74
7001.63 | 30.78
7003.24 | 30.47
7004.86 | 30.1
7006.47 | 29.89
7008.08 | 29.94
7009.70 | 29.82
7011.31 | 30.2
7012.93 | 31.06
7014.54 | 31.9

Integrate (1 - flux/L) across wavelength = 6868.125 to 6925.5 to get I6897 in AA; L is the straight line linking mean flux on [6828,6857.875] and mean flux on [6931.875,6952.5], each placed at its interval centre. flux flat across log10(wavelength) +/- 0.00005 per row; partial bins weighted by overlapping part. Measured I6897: 4.8 AA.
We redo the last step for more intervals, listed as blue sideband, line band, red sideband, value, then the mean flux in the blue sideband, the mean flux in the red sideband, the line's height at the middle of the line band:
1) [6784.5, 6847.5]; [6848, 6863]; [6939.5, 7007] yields 2.0 AA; 21.9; 29.8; 23.9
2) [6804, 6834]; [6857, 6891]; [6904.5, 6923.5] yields 2.1 AA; 21.8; 24.6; 23.4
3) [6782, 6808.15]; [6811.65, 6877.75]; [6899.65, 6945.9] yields 4.8 AA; 21.7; 26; 23.4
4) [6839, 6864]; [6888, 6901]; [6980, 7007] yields 0.3 AA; 21.4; 30.4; 24.1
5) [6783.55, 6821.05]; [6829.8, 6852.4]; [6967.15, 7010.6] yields 1.1 AA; 21.8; 30.1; 23.5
